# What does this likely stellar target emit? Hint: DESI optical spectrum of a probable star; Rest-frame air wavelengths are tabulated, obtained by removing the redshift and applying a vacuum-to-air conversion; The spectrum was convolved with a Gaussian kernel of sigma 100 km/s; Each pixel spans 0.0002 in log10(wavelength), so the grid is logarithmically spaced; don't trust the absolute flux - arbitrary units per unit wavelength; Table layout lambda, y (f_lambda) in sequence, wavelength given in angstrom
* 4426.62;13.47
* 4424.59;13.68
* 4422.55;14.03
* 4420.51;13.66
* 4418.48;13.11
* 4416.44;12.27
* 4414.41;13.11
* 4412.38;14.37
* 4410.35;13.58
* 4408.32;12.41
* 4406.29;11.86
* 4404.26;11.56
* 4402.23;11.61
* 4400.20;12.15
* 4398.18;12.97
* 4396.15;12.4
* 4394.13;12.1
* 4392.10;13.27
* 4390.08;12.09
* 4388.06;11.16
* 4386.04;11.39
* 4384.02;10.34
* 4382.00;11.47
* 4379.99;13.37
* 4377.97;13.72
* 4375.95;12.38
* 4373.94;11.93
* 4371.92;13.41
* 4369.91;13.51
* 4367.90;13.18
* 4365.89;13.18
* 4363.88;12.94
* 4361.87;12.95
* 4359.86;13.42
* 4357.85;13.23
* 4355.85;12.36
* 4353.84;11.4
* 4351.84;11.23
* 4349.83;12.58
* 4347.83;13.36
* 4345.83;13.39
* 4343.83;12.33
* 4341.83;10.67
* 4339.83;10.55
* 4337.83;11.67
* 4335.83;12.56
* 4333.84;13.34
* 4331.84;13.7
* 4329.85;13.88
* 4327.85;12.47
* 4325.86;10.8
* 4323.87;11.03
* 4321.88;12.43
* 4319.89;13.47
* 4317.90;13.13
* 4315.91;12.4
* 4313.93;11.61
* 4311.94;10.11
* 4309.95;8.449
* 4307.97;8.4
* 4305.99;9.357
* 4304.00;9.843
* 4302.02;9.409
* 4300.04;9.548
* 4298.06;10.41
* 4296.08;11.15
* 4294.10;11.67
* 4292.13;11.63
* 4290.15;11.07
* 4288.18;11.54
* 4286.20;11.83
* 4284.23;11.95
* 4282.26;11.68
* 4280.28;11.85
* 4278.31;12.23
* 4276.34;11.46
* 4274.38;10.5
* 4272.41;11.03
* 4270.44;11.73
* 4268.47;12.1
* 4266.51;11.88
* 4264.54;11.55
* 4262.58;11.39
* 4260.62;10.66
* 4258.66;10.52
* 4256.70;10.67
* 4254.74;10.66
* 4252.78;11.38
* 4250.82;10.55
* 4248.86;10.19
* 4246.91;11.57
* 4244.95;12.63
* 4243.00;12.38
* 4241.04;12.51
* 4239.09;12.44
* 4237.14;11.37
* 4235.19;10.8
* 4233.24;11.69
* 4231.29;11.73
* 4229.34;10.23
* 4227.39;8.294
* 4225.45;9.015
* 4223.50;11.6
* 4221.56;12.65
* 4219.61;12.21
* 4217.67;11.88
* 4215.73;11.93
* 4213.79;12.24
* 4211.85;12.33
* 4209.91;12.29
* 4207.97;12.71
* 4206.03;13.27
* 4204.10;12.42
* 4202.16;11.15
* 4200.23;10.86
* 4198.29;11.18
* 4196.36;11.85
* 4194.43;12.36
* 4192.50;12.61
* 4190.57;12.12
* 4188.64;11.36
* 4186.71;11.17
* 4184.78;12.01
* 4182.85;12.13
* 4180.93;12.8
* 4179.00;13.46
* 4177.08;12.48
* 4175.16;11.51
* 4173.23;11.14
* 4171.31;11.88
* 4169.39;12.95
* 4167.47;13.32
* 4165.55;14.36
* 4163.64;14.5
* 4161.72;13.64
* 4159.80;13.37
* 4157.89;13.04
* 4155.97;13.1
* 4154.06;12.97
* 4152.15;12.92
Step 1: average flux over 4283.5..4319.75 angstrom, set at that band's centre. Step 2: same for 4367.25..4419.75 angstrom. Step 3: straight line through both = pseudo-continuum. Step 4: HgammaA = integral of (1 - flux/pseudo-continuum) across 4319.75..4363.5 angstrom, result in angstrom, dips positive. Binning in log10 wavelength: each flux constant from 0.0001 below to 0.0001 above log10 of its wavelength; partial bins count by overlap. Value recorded -3.23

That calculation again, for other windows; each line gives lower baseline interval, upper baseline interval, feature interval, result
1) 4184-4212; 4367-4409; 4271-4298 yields 1.43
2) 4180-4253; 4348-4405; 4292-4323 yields 3.36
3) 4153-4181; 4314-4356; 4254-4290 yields 3.31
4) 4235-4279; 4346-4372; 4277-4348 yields 3.95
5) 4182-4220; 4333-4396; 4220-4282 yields 4.31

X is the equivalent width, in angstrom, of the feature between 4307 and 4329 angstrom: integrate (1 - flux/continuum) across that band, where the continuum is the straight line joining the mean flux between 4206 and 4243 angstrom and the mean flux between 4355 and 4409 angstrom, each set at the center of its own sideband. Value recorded 1.45 angstrom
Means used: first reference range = 11.6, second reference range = 12.5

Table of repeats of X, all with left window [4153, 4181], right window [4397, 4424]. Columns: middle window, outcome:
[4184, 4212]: 2.1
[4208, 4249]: 4.3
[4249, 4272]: 3.1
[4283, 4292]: 0.9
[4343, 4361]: 0.4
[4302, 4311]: 2.7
